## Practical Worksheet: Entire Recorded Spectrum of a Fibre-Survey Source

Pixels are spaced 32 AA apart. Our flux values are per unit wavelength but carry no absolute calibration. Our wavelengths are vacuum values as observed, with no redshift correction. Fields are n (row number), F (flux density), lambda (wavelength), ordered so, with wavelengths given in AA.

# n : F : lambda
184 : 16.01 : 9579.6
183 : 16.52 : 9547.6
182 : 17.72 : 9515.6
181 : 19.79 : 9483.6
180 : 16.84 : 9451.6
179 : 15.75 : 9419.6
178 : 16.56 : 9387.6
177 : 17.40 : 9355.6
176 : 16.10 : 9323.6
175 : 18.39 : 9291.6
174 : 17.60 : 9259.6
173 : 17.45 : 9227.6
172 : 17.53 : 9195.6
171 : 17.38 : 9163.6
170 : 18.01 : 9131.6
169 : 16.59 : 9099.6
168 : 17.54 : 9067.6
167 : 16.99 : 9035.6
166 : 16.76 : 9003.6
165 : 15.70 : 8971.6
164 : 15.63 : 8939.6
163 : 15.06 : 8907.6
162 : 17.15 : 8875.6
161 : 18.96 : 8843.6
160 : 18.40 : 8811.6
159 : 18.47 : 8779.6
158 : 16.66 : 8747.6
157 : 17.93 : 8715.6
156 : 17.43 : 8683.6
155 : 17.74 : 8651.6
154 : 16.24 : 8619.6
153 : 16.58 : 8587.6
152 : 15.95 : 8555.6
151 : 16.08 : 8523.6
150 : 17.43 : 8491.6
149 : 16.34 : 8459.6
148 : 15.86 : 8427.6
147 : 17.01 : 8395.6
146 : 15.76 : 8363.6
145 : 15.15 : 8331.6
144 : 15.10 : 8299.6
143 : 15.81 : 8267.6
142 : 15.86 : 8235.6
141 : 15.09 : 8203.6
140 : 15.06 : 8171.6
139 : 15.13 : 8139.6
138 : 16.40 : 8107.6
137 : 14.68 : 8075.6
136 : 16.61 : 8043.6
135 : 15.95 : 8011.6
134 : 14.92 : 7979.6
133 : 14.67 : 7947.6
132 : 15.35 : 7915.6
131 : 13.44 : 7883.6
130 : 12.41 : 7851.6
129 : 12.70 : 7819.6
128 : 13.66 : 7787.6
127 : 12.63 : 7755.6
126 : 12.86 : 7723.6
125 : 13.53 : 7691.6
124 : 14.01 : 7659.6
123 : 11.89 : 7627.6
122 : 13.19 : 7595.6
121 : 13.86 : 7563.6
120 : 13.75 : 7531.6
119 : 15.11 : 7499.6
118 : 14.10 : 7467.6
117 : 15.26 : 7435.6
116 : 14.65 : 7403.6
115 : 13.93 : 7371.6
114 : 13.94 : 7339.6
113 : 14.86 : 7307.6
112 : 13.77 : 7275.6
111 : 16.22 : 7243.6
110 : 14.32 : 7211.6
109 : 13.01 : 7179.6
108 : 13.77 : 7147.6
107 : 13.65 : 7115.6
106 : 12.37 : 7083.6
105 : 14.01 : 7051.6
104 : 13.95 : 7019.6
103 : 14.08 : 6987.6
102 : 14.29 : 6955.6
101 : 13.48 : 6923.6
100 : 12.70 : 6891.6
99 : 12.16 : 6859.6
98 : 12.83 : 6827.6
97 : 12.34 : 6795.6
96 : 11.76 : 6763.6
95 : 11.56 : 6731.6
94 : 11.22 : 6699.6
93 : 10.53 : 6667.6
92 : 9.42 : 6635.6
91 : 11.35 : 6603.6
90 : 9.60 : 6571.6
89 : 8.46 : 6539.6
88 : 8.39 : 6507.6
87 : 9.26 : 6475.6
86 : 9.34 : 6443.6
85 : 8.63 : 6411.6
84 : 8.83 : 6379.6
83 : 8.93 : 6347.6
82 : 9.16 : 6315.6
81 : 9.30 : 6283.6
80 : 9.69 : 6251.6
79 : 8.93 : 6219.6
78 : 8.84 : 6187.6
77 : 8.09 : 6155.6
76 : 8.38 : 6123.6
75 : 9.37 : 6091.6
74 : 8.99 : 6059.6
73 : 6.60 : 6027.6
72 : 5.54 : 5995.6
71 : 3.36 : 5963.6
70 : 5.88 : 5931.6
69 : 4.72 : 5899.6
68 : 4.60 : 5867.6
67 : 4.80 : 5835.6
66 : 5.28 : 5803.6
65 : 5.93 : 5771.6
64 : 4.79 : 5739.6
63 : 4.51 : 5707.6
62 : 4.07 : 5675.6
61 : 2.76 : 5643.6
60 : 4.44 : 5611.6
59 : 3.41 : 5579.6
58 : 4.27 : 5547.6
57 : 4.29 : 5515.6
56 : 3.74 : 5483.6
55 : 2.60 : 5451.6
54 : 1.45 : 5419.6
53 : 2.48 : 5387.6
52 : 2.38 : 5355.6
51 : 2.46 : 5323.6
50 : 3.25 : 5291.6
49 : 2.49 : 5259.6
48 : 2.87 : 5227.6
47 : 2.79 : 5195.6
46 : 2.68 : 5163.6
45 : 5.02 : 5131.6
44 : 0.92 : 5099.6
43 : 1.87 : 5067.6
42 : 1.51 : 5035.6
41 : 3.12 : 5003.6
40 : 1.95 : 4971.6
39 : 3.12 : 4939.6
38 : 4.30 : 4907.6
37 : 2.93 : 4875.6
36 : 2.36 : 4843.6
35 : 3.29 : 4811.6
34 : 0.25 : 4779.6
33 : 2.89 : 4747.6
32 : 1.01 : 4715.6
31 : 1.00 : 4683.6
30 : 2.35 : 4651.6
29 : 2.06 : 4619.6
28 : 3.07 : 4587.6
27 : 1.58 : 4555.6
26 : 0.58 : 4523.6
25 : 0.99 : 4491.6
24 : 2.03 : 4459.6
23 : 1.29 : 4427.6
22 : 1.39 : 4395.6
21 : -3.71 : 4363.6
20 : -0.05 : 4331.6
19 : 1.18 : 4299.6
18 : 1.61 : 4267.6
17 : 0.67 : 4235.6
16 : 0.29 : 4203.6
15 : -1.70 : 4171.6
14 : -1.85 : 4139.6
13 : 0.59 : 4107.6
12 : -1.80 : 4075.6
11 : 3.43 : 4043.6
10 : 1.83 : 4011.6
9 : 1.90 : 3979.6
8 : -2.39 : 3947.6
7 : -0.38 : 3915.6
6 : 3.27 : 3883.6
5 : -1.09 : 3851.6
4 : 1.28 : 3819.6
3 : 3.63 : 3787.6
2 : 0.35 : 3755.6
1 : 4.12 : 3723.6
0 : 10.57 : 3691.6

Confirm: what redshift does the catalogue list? 0.51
